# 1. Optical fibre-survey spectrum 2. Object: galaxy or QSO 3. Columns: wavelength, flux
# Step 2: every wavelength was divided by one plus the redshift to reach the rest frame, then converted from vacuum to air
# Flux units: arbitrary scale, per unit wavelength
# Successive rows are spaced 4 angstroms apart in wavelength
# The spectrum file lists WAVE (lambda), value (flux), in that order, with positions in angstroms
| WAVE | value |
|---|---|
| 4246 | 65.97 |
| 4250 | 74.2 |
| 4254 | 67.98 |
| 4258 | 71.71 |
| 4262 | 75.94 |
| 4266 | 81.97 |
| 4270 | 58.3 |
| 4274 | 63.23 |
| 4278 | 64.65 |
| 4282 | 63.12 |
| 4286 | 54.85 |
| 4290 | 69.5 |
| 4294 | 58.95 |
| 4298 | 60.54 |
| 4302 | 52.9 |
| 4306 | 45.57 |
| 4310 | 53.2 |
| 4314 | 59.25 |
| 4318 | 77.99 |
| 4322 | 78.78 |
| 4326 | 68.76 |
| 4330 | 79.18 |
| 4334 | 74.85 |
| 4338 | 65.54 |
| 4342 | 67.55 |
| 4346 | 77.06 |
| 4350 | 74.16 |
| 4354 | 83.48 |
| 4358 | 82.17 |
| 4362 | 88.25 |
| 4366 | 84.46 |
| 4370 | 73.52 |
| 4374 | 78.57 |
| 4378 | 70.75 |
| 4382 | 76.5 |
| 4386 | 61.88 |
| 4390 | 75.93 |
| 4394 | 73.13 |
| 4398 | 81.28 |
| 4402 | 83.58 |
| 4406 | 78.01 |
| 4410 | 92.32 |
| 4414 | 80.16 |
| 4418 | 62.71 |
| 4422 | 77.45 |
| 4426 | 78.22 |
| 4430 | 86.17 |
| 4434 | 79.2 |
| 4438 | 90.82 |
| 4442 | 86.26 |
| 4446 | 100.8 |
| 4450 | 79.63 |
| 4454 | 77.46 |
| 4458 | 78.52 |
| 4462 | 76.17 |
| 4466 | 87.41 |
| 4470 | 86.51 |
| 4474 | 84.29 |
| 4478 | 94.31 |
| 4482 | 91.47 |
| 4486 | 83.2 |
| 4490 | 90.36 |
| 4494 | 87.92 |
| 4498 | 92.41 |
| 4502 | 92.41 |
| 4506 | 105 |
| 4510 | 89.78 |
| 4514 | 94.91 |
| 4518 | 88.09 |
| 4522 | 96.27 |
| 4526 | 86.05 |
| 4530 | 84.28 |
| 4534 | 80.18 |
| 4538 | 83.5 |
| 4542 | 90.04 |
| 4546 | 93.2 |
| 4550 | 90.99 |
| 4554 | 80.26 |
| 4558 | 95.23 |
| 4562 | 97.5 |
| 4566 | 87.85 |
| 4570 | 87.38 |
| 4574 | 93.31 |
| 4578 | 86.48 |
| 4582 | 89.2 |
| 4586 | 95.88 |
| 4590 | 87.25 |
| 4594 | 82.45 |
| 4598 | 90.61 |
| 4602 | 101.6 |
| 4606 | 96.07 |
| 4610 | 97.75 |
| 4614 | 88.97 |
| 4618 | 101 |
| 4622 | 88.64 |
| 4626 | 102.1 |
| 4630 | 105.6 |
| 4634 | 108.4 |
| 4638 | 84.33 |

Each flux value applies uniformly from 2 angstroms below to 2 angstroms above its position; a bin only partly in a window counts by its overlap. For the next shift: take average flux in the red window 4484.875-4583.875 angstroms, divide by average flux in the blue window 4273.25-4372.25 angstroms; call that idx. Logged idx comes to 1.30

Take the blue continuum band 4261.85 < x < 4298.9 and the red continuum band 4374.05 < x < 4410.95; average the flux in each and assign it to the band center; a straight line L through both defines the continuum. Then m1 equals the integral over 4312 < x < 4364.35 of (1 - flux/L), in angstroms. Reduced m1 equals -3.2 angstroms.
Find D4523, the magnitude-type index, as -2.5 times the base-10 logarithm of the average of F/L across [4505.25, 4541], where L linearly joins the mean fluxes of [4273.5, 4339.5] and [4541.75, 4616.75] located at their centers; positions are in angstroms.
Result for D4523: -0.045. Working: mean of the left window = 64.2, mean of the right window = 91.3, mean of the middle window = 89.3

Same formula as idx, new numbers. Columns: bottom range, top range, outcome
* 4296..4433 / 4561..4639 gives 1.27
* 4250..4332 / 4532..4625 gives 1.39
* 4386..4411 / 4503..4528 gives 1.19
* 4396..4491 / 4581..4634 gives 1.14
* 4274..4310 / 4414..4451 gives 1.40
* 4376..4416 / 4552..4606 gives 1.17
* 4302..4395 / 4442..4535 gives 1.22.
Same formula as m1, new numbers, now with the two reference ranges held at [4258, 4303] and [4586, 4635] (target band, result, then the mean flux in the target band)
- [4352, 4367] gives -2.6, 84.6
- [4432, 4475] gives -1.8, 84.3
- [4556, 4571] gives -0.2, 92.3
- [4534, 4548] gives 0.2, 87.7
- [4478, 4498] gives -1.2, 89.3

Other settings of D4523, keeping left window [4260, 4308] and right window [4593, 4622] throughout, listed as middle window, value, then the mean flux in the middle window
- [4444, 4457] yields -0.09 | 85.4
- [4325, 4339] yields -0.09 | 72.8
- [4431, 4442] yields -0.11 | 85.3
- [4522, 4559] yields 0.00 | 87.4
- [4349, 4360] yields -0.16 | 80.5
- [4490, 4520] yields -0.11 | 92.8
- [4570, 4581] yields 0.02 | 89.4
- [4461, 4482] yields -0.08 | 86.7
